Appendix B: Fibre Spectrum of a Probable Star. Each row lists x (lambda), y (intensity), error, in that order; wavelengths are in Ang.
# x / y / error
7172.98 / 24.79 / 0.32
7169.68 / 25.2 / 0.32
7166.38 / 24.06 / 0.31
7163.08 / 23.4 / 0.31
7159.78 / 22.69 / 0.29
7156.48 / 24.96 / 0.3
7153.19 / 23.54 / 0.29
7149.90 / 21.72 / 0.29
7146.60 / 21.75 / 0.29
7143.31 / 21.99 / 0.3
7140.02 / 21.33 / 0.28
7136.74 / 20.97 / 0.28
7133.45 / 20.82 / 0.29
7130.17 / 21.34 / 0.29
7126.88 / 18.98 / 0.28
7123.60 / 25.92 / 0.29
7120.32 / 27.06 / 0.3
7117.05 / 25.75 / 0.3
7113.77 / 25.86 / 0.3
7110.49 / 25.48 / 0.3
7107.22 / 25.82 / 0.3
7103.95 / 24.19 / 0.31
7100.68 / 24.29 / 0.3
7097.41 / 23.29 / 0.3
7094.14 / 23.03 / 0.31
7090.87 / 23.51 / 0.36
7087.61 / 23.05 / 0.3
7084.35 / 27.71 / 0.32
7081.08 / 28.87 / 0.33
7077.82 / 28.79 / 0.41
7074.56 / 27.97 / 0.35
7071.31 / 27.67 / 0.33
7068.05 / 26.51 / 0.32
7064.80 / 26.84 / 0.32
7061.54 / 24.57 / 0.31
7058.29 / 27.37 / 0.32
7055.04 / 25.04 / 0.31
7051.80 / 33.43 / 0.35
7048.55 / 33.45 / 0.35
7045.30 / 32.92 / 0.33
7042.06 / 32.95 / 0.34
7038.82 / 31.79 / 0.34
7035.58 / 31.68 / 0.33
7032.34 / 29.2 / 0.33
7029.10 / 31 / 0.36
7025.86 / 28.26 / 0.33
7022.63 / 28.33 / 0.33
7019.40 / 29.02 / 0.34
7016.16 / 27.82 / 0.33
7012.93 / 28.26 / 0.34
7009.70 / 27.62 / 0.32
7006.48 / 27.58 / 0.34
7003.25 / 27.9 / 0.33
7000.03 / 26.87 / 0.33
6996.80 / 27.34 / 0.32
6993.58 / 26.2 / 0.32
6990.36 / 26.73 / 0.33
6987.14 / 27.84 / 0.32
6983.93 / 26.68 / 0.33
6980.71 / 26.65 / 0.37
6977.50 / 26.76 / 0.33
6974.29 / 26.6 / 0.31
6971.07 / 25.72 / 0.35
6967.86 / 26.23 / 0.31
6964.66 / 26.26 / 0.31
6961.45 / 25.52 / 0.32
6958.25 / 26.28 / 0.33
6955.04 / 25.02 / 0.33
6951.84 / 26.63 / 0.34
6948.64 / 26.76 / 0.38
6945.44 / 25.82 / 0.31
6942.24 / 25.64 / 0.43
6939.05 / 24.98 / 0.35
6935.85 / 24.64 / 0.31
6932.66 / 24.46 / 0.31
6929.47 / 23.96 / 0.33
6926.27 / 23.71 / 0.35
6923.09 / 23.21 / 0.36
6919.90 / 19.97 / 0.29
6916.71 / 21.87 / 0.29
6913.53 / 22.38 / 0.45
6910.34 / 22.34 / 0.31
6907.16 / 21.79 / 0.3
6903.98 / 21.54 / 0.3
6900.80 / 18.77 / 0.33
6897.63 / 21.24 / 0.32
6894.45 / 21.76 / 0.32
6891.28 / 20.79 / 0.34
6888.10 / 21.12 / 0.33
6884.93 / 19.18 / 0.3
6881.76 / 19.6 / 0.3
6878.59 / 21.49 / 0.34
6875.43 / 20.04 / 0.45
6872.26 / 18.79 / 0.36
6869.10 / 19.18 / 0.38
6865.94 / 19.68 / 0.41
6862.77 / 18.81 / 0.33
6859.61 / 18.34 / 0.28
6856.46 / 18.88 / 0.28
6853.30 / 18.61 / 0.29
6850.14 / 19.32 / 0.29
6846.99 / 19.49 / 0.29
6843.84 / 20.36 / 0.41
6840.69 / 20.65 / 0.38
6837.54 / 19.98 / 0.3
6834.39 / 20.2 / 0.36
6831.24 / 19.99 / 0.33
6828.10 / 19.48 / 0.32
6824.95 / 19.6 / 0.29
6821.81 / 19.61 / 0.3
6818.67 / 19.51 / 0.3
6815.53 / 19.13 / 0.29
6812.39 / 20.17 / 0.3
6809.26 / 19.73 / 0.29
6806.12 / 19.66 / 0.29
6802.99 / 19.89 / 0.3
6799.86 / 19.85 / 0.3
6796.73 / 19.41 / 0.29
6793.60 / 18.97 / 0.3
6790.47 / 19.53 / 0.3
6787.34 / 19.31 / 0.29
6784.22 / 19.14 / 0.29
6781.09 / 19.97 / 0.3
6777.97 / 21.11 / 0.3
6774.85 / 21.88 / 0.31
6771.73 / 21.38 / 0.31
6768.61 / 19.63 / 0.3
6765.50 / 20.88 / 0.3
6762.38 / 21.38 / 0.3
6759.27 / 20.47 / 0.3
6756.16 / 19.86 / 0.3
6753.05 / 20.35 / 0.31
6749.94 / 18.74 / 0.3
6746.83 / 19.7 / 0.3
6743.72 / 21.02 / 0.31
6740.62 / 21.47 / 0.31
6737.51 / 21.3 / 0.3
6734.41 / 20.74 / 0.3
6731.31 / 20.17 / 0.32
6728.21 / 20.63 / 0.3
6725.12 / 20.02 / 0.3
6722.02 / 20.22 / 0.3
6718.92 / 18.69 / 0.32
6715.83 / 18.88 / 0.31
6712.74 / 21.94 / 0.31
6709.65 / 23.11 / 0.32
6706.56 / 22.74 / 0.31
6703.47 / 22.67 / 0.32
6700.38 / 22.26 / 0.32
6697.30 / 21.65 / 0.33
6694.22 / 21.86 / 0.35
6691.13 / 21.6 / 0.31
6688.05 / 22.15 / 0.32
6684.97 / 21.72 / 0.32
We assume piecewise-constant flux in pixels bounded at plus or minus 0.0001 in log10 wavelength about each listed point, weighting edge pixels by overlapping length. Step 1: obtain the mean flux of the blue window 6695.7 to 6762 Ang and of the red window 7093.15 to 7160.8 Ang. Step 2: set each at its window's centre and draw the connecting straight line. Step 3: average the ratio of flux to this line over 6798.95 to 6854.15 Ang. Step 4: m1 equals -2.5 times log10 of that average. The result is 0.09 mag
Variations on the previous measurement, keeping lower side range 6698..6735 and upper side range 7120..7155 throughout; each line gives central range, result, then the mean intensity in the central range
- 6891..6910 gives 0.022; 21.1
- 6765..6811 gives 0.064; 20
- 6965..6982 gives -0.212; 26.4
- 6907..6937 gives -0.063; 22.9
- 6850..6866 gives 0.139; 18.8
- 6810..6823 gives 0.089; 19.6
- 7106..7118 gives -0.166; 25.7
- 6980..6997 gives -0.230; 26.9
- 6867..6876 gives 0.115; 19.3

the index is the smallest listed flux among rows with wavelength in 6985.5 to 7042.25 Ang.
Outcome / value 26.2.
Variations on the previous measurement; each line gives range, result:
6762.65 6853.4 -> 18.61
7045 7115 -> 23.03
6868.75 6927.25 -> 18.77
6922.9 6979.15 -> 23.21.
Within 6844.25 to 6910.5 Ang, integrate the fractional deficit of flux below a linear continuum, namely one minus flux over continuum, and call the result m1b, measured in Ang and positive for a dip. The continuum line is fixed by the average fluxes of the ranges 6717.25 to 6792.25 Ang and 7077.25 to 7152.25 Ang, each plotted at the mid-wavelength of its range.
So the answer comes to 4.7 Ang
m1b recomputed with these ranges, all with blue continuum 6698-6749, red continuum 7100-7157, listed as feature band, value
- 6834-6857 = 2.11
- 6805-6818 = 1.10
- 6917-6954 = -3.68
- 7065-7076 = -2.04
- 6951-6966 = -2.37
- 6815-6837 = 1.92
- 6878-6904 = 1.71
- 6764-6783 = 0.43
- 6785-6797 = 1.17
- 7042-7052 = -4.49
